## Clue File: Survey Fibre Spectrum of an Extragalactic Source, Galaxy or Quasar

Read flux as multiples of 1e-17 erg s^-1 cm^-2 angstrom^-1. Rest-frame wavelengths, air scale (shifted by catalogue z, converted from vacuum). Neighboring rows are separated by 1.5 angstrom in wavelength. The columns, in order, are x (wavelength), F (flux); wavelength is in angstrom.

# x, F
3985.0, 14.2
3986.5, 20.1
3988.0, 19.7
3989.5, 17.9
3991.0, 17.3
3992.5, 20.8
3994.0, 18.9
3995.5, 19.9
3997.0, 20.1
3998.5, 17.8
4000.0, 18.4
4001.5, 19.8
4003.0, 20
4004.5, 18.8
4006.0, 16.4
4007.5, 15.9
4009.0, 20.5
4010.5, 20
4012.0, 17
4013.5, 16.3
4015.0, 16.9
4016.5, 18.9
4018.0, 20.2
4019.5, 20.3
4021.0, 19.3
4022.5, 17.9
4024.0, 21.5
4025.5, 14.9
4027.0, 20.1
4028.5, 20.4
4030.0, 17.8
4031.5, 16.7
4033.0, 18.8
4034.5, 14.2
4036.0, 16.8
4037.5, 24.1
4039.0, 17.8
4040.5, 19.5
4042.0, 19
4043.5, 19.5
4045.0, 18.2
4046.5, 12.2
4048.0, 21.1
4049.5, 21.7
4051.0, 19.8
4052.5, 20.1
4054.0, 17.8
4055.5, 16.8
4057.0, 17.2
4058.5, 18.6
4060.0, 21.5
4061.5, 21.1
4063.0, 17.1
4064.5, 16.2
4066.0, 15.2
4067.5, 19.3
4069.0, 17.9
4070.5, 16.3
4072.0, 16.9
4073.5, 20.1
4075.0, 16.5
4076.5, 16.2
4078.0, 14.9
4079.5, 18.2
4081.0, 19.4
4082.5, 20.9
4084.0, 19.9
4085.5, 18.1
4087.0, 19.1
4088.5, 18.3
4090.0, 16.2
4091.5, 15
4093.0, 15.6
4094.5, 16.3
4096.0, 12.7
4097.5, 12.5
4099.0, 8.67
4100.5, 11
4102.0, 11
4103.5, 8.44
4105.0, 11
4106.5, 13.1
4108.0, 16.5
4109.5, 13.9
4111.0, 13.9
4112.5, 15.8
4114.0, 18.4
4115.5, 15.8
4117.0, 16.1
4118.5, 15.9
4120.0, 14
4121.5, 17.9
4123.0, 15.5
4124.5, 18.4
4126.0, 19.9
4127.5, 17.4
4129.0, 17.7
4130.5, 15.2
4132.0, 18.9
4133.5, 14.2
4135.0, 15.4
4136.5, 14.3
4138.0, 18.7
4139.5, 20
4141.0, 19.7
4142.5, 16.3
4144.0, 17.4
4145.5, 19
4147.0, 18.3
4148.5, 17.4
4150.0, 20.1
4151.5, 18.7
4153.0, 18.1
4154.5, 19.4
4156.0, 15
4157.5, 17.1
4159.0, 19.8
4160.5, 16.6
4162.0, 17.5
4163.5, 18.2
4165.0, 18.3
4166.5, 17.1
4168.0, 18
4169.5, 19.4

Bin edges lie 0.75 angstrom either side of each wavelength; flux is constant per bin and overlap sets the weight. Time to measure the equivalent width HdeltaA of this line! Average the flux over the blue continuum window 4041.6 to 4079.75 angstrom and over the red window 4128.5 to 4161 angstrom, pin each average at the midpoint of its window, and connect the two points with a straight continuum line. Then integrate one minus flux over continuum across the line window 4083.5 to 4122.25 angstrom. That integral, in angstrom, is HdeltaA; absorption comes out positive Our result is 6.6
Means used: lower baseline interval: 18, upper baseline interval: 17.6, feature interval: 14.8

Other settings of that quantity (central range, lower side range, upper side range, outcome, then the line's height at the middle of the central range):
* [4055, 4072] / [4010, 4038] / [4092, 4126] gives -1.4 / 16.5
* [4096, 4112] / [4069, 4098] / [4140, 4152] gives 5.0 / 17.5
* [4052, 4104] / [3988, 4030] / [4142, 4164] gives 5.0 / 18.4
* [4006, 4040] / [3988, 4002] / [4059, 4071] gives 0.4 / 18.7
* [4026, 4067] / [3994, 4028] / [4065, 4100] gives -1.8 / 17.7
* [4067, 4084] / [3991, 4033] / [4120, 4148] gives 0.1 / 18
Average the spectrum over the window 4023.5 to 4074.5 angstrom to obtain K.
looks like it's 18.4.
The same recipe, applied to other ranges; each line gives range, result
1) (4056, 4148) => 16.5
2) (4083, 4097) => 16.8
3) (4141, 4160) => 18.1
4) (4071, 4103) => 16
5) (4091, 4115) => 13.4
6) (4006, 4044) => 18.5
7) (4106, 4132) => 16.3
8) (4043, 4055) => 18.7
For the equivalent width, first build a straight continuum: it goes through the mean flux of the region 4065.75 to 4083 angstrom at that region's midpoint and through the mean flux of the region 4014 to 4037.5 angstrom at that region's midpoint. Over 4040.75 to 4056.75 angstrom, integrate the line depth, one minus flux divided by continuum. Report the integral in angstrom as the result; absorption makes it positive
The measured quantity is -0.45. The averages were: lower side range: 18.5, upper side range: 17.7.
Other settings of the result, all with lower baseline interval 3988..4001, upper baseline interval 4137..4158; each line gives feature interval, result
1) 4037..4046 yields -0.3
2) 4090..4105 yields 4.9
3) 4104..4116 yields 2.4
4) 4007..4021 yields 0.2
